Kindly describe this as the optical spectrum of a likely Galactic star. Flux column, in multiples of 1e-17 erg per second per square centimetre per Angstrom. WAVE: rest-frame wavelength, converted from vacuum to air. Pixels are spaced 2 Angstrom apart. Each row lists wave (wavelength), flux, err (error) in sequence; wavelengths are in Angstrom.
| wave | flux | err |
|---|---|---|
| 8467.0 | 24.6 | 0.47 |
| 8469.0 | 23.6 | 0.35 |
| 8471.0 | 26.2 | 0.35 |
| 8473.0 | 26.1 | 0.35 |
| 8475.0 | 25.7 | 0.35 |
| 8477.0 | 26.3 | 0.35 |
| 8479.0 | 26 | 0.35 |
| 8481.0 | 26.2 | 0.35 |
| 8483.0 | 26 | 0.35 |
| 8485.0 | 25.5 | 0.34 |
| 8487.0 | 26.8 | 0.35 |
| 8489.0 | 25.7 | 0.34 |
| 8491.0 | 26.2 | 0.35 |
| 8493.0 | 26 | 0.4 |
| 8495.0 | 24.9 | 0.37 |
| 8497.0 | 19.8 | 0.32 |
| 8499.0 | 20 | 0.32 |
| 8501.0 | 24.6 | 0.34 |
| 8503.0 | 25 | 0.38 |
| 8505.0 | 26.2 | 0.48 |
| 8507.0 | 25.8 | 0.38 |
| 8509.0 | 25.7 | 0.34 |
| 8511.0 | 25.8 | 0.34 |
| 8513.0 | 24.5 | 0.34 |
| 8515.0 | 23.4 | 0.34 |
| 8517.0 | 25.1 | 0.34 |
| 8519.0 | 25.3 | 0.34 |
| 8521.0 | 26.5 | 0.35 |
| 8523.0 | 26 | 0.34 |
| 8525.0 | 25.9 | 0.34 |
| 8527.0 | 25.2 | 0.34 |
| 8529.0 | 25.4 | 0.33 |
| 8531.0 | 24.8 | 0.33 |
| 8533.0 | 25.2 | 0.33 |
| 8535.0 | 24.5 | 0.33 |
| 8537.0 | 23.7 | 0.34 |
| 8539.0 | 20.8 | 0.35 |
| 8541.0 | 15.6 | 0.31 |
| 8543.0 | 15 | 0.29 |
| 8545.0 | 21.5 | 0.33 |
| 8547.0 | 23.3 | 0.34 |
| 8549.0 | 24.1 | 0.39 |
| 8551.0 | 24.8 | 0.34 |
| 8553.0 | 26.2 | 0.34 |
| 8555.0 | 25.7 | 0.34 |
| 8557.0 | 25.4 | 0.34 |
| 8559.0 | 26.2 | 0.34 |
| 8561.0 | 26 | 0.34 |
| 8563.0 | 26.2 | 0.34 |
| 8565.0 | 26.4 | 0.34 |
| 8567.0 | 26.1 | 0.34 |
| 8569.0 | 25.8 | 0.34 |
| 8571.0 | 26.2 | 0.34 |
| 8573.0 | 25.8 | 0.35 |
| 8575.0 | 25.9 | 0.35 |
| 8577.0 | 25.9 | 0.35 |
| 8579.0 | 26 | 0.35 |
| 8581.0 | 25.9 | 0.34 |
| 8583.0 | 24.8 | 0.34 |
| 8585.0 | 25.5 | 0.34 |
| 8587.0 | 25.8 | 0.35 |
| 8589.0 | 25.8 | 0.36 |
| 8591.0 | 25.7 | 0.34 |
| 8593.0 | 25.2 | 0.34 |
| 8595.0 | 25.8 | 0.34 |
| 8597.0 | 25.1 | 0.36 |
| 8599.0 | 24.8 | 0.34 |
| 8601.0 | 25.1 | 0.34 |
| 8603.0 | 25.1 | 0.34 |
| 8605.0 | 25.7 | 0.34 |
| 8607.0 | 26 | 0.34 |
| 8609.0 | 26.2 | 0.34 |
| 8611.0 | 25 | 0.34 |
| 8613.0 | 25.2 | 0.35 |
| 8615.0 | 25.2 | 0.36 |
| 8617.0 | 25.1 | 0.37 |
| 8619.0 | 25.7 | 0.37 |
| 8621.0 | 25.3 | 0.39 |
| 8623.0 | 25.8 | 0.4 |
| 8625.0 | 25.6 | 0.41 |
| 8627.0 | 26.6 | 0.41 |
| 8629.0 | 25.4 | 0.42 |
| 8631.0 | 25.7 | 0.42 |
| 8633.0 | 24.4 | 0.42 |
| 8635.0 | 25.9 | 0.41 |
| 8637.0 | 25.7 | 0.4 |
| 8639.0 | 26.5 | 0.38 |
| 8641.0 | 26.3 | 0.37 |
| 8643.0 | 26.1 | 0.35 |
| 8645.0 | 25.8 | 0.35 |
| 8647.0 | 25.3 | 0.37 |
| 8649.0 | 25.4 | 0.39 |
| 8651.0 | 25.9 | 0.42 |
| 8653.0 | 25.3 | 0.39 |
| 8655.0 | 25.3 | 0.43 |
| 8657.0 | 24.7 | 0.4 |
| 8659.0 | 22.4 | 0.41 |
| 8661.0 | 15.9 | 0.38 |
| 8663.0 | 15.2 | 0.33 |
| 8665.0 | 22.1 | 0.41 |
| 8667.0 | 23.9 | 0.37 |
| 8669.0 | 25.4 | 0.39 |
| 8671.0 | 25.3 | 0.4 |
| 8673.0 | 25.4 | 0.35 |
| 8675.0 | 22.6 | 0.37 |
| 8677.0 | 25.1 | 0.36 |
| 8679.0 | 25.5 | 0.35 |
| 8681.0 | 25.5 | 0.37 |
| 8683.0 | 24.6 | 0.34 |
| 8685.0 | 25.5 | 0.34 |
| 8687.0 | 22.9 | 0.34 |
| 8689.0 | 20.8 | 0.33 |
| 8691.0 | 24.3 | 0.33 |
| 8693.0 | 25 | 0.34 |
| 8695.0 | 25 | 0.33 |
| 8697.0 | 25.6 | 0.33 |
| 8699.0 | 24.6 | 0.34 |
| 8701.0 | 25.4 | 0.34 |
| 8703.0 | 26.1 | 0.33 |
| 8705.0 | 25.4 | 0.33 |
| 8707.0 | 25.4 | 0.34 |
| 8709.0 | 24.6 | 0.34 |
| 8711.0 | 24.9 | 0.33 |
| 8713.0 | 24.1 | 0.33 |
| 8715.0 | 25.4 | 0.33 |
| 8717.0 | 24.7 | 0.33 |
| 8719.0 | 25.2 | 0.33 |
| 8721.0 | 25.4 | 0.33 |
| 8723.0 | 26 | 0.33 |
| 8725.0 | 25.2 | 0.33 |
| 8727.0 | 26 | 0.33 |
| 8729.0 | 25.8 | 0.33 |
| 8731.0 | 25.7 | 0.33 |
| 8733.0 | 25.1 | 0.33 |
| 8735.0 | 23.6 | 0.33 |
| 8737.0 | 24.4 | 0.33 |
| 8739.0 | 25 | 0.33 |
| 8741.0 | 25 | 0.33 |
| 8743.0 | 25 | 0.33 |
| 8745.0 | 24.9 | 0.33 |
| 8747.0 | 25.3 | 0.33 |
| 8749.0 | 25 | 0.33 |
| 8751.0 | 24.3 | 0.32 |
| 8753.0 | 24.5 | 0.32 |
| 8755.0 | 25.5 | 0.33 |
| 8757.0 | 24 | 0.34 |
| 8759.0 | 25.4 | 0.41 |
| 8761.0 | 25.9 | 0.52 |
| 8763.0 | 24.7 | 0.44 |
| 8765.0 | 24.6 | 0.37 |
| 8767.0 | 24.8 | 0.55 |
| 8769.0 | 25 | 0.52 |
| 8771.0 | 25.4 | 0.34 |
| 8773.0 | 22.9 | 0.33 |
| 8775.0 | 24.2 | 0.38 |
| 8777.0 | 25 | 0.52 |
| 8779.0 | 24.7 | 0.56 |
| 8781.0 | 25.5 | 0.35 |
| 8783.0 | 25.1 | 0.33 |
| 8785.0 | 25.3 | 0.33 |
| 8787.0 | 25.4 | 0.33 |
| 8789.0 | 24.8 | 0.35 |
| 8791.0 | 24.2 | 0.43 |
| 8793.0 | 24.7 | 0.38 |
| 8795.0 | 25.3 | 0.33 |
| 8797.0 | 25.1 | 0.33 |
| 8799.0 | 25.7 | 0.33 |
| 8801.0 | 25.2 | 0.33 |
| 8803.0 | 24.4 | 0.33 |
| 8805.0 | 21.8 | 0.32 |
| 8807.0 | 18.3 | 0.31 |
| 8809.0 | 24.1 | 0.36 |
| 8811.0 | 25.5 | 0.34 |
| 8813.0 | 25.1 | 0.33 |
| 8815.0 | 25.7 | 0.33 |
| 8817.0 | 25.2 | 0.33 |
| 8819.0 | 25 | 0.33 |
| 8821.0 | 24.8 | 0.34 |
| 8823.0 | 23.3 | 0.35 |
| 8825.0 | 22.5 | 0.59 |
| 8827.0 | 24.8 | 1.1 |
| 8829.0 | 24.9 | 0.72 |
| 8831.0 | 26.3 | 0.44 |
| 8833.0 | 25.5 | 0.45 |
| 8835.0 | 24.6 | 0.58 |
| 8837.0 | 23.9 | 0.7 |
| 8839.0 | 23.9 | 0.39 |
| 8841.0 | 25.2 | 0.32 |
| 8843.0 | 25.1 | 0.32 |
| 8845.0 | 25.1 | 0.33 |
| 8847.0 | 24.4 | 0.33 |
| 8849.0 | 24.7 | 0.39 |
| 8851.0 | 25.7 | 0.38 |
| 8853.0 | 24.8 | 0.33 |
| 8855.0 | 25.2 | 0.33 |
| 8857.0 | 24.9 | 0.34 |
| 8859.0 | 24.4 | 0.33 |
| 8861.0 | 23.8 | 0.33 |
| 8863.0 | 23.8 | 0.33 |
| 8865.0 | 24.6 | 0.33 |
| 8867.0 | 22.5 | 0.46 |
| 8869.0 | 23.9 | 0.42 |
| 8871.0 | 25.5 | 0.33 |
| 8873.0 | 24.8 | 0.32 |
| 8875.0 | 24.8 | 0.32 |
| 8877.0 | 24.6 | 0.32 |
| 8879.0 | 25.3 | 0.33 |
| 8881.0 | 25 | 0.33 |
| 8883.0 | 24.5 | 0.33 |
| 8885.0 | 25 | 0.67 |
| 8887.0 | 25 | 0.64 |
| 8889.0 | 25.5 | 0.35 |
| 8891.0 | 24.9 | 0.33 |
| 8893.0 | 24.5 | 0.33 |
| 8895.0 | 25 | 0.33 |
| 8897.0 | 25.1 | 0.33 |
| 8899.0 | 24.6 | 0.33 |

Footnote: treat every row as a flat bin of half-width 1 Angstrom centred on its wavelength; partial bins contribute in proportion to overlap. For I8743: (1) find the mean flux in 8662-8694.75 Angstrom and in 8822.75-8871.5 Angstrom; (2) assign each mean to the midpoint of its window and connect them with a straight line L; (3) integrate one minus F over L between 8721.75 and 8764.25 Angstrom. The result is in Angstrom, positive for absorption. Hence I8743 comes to -1.8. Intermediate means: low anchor 23.7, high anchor 24.5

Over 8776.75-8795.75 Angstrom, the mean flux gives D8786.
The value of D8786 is 25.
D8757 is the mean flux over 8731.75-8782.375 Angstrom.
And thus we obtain 24.8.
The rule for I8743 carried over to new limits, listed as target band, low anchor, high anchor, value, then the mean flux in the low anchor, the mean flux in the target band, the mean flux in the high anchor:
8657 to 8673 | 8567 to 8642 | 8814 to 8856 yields 2.2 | 25.6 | 21.9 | 24.8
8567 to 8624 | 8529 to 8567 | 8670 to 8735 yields -3.4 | 23.7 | 25.6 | 24.9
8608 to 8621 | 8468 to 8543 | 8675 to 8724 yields -0.3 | 24.6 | 25.4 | 24.8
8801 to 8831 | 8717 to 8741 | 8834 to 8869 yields 0.7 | 25.2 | 24.1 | 24.5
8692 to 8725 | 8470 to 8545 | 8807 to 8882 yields -0.8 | 24.5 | 25.2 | 24.6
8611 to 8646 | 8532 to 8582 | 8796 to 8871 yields -1.9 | 24.3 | 25.6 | 24.4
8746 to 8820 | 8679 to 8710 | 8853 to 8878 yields -0.3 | 24.7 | 24.7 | 24.4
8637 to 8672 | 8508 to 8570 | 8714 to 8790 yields 1.0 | 24.4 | 24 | 25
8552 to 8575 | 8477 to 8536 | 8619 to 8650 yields -0.5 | 25.1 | 26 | 25.7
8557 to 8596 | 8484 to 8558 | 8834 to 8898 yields -2.5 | 24.2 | 25.8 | 24.7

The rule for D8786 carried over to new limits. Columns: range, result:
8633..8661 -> 25.1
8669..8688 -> 24.7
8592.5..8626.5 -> 25.4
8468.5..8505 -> 25.1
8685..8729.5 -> 24.9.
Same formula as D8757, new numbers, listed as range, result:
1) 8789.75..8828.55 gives 24.3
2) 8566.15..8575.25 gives 26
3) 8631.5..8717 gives 24.5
